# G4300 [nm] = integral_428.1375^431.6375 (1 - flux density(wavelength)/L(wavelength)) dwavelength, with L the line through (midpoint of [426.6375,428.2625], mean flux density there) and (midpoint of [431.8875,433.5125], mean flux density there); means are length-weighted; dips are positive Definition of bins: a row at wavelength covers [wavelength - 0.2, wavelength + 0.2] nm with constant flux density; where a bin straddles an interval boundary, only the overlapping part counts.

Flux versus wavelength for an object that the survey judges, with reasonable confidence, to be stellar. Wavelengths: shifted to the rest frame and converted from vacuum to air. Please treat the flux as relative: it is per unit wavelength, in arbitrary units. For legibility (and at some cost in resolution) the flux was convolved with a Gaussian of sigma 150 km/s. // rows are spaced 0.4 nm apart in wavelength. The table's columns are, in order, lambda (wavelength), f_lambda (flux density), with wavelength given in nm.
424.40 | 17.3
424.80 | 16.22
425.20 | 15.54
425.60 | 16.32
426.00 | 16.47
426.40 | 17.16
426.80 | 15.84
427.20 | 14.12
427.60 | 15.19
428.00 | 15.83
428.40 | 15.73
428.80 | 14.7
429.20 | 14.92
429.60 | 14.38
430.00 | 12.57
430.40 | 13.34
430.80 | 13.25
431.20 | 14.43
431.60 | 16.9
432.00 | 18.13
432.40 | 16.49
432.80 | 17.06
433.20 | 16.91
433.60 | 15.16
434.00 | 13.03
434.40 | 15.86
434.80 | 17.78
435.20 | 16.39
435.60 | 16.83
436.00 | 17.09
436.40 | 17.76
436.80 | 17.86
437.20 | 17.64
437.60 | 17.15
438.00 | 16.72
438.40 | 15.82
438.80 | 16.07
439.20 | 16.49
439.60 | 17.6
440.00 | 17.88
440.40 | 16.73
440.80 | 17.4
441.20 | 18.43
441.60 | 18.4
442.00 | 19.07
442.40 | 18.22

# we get 0.36 nm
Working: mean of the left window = 15.2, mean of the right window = 17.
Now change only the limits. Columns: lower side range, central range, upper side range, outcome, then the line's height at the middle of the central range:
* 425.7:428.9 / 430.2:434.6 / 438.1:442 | 0.22 nm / 16.3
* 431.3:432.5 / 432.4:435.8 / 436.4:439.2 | 0.16 nm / 17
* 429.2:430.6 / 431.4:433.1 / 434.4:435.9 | -0.23 nm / 15.1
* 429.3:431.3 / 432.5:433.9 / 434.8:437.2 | -0.06 nm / 15.5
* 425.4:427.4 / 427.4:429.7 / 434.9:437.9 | 0.15 nm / 16.3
